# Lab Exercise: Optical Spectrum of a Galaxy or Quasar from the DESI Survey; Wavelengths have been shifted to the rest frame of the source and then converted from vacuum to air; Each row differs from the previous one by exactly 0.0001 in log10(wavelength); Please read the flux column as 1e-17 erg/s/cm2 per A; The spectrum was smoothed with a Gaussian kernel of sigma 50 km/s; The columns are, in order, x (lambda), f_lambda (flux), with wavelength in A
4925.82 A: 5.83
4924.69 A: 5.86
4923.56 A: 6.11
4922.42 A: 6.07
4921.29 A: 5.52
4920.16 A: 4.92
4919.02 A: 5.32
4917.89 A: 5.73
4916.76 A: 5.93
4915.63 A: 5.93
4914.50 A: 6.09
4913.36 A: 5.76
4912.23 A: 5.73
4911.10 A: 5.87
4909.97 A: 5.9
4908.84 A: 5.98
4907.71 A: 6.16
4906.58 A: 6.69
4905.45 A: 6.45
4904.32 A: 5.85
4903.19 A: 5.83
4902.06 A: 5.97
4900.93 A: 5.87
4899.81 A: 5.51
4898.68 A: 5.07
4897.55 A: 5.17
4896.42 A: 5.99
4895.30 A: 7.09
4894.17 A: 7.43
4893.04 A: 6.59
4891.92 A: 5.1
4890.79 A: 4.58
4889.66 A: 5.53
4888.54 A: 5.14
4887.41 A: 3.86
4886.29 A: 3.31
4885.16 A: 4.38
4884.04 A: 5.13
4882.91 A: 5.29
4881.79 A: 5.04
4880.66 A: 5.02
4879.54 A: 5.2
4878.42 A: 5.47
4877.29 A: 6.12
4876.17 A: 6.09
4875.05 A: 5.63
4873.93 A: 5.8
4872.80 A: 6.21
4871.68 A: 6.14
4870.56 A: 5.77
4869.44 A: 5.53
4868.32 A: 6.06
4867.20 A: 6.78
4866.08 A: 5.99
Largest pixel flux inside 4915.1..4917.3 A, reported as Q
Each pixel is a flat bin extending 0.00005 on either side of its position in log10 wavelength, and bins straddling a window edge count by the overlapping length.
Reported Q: 5.93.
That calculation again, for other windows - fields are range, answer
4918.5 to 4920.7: 5.32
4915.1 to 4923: 6.07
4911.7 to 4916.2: 6.09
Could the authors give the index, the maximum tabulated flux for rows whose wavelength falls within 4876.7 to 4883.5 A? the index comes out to 6.12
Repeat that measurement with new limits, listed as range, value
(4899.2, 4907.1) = 6.69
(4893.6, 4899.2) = 7.43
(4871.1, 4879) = 6.21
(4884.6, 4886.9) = 4.38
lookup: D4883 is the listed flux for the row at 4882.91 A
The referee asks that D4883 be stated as 5.29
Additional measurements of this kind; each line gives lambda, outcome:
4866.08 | 5.99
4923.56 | 6.11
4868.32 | 6.06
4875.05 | 5.63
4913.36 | 5.76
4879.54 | 5.2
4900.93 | 5.87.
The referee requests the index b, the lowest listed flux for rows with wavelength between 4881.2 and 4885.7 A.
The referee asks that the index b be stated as 4.38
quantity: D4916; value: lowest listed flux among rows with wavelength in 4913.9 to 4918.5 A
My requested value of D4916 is 5.73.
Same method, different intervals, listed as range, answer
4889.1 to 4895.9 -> 4.58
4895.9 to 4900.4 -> 5.07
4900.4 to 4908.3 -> 5.83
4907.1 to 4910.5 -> 5.9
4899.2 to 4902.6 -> 5.51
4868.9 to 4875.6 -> 5.53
